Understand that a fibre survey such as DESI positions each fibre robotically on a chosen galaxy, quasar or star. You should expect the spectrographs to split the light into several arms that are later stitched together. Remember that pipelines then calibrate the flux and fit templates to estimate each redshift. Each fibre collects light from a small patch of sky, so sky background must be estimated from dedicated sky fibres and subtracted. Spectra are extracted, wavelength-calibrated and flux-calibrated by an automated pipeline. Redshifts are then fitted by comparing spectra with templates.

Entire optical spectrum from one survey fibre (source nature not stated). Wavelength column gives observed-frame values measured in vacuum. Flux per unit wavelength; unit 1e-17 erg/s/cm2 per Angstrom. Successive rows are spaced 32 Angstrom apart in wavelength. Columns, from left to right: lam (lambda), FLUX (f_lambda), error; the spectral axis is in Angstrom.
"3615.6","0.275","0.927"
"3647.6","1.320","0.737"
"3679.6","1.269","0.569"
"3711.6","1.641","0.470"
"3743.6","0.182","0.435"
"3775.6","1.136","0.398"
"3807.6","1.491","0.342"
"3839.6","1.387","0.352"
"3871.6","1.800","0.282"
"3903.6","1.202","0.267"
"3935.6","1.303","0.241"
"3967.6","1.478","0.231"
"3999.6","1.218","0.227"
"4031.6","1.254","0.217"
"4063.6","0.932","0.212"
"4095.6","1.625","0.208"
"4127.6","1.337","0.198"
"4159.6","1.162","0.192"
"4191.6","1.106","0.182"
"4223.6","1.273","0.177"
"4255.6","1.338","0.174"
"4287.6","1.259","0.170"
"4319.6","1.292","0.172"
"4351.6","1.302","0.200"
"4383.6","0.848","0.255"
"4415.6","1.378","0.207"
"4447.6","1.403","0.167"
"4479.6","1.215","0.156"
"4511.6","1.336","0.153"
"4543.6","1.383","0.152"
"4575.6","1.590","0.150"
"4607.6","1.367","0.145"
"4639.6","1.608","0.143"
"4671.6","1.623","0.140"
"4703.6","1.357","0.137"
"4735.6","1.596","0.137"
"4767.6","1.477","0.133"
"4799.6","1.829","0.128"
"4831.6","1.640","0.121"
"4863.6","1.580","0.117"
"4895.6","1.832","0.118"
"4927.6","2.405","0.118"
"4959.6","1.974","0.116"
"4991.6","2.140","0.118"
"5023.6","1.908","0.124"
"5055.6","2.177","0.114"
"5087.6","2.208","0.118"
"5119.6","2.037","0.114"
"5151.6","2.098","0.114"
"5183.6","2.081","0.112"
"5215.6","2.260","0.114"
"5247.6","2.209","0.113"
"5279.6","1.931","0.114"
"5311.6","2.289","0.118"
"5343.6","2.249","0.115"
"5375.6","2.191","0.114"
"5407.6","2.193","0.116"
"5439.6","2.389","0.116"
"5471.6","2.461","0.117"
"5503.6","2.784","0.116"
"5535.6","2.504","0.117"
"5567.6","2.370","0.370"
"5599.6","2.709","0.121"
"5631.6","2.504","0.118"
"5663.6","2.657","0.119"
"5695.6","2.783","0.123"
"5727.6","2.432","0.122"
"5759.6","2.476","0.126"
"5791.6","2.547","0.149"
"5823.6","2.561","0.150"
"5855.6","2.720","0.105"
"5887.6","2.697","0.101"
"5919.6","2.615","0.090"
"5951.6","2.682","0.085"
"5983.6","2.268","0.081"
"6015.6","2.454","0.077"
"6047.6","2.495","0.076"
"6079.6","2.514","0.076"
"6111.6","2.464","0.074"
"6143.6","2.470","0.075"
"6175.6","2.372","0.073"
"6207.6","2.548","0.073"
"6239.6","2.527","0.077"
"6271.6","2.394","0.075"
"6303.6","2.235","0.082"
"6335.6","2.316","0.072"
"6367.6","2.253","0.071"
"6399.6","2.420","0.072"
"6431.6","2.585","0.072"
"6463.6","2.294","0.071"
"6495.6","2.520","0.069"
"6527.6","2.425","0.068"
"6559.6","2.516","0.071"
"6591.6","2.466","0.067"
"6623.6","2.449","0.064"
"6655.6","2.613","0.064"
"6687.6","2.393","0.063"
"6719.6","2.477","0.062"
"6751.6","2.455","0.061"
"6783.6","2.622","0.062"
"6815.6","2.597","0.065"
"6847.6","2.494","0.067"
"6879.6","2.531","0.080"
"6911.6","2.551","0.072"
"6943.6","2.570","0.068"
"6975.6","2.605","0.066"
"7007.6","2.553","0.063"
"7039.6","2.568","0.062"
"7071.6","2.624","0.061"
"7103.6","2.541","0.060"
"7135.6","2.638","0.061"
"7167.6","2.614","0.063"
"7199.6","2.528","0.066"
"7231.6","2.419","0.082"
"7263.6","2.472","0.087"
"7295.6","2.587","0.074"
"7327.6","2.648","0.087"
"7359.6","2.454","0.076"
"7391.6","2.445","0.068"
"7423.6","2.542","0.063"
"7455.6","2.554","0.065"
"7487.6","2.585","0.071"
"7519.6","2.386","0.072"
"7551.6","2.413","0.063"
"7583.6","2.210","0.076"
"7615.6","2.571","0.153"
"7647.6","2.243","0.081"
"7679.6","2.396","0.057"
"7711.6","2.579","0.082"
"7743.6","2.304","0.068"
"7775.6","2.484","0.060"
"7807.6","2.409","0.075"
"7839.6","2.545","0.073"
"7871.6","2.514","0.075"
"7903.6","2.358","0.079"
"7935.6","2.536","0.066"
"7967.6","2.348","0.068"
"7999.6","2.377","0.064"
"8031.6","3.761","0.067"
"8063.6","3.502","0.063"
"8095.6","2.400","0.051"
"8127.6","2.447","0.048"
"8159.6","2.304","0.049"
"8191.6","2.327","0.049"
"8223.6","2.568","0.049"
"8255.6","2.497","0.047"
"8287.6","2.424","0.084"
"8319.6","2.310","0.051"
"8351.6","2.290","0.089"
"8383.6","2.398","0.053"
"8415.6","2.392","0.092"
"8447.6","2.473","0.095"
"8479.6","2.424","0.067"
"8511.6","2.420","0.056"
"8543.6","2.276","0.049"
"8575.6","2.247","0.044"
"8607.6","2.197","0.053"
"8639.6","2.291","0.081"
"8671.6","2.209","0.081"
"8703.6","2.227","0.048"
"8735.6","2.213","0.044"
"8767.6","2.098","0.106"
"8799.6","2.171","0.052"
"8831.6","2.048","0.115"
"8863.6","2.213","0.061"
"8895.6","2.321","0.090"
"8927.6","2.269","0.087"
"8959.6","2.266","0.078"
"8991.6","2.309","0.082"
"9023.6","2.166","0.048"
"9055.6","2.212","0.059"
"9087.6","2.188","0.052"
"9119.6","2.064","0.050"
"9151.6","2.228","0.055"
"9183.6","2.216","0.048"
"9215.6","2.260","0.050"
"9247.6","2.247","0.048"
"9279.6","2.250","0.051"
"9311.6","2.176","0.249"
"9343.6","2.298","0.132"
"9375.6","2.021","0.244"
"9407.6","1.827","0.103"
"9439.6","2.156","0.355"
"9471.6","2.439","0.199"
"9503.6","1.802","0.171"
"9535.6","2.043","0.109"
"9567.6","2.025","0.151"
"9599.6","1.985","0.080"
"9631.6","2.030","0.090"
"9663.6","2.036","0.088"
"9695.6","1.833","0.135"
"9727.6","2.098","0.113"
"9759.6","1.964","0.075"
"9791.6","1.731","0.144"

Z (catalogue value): 0.226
